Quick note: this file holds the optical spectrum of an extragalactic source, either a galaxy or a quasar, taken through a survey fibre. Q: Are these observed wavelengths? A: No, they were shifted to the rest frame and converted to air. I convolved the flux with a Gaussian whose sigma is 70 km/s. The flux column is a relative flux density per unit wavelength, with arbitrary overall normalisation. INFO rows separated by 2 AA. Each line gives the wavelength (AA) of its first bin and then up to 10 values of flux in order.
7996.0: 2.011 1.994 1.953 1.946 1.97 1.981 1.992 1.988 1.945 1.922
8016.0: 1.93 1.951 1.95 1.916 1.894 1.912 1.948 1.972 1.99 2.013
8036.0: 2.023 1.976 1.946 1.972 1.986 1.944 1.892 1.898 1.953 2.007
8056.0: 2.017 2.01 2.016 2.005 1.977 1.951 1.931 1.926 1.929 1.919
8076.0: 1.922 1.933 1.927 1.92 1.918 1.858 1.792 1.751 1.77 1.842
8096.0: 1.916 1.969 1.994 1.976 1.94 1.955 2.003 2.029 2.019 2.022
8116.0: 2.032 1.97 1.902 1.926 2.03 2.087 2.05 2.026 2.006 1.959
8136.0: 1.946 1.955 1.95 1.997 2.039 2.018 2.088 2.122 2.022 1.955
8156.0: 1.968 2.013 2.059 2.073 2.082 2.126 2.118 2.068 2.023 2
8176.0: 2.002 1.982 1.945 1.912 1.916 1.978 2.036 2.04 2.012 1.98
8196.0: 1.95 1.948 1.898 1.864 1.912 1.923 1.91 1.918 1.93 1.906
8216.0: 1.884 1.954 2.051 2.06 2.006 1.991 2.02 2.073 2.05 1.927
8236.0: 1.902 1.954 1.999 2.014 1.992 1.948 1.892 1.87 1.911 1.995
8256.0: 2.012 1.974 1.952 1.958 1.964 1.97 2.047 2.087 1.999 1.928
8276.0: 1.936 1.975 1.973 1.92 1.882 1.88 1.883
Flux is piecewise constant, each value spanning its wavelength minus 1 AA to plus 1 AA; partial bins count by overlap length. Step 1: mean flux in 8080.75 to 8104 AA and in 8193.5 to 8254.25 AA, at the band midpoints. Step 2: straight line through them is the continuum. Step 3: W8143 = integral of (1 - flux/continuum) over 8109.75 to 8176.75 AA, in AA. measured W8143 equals -3.8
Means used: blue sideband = 1.89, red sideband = 1.96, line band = 2.02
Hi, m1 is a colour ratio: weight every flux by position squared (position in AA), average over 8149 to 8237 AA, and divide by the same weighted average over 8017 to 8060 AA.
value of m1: 1.1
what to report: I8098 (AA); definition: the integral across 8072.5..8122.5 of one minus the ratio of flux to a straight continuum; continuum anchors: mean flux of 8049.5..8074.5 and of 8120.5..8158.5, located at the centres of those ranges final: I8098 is 1.4 AA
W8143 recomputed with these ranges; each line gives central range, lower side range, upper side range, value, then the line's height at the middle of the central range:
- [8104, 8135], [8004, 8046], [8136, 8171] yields 0.3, 2.02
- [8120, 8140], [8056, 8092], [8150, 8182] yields 0.0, 1.99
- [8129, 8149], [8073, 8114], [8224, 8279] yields -0.6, 1.94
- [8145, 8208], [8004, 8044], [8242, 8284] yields -1.2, 1.96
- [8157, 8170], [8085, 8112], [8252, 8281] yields -0.9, 1.94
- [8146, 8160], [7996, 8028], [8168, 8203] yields -0.4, 1.97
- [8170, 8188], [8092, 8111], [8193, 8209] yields -0.5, 1.93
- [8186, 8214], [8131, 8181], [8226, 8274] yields 0.7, 2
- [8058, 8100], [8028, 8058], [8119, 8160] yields 1.5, 1.98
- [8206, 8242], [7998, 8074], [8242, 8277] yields -0.1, 1.97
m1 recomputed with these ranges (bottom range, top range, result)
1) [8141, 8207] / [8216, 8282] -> 1.01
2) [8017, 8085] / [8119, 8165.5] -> 1.05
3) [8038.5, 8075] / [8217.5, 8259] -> 1.06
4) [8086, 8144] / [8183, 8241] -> 1.03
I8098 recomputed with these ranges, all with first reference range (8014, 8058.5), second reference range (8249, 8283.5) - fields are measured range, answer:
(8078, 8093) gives 0.8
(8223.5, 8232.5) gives -0.3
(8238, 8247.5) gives -0.1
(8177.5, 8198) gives -0.1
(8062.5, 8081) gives 0.2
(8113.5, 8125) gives -0.1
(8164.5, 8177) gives -0.6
